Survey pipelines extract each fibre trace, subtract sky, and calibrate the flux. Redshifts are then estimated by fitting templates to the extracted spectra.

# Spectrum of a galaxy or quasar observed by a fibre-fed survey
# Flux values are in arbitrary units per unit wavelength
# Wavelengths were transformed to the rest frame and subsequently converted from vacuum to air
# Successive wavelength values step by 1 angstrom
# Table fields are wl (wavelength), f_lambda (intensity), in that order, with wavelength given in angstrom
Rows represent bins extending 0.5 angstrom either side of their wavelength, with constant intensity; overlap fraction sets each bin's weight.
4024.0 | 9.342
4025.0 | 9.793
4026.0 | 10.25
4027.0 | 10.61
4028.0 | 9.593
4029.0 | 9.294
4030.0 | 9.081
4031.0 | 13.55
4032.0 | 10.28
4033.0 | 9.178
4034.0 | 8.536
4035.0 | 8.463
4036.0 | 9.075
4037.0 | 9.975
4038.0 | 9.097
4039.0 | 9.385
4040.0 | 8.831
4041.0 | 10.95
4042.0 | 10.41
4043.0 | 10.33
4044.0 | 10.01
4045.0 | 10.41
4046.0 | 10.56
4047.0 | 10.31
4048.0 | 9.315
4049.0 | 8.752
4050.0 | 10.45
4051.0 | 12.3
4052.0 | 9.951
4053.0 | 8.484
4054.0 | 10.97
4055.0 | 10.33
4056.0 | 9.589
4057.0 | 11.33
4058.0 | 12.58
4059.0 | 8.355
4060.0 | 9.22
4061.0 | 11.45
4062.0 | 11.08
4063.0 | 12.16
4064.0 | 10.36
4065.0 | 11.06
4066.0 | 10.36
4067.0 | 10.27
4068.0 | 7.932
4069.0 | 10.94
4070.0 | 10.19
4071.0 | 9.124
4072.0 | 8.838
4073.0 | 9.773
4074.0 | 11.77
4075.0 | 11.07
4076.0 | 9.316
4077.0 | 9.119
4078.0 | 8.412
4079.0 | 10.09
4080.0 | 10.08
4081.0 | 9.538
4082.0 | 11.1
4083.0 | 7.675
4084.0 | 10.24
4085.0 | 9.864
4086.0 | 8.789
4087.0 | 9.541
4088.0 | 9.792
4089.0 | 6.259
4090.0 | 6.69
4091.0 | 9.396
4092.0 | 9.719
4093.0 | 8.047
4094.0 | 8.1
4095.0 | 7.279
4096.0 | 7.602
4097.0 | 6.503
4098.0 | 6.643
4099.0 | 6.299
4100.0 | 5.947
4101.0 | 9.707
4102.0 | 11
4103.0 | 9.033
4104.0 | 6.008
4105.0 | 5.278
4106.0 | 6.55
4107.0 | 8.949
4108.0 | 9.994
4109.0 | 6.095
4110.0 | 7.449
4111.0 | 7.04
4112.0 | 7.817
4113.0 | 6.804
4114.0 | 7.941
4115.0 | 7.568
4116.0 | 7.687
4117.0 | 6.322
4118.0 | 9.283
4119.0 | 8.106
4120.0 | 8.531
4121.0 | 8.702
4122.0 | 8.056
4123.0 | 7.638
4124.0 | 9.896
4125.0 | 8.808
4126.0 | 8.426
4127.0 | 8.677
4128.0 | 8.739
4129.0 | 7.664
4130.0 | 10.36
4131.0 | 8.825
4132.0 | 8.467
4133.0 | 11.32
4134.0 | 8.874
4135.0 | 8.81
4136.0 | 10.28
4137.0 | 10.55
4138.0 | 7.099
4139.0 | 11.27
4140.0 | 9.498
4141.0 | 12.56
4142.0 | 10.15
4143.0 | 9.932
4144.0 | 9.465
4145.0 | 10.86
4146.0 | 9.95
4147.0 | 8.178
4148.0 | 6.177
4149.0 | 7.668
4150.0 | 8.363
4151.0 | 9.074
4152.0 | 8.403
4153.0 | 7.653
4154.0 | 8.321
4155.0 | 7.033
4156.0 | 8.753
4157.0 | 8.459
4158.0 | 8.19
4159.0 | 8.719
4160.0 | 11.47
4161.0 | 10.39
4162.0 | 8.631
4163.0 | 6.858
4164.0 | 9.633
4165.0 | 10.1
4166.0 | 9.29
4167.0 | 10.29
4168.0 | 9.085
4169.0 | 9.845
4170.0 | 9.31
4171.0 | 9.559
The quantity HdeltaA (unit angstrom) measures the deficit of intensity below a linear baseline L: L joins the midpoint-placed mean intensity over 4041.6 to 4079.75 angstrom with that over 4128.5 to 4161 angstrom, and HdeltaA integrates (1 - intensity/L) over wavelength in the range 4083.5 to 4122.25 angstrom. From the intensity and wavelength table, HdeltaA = 6.8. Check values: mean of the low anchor 10.2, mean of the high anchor 9.16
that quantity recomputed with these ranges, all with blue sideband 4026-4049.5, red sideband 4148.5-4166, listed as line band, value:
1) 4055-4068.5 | -1.2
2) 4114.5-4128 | 1.1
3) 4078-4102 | 2.1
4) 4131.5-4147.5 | -1.7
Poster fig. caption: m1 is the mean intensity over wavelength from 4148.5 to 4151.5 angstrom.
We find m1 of 8.37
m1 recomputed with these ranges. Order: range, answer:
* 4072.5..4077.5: 10.2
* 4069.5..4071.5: 9.66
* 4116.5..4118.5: 7.8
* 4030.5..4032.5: 11.9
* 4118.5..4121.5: 8.45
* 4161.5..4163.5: 7.74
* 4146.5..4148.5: 7.18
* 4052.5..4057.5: 10.1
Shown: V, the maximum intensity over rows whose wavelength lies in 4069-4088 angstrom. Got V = 11.77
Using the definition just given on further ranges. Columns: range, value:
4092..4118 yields 11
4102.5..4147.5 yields 12.56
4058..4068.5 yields 12.58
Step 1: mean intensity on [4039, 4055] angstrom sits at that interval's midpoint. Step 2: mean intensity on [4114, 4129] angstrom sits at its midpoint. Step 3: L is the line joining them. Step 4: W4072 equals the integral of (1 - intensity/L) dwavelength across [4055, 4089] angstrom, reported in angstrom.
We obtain -1.69 angstrom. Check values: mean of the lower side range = 10.1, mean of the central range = 9.98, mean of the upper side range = 8.28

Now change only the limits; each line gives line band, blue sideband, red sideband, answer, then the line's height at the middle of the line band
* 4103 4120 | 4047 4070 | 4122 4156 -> 3.5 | 9.48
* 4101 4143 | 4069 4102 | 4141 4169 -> 1.6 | 8.95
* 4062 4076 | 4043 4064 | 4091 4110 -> -1.1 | 9.51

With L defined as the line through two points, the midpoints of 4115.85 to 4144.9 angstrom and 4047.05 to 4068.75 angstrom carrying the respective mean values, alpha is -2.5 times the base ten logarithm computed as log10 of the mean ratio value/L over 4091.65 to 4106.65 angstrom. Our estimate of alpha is 0.263 mag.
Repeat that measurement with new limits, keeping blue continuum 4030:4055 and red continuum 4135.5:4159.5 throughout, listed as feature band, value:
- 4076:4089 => 0.03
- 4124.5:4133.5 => 0.02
